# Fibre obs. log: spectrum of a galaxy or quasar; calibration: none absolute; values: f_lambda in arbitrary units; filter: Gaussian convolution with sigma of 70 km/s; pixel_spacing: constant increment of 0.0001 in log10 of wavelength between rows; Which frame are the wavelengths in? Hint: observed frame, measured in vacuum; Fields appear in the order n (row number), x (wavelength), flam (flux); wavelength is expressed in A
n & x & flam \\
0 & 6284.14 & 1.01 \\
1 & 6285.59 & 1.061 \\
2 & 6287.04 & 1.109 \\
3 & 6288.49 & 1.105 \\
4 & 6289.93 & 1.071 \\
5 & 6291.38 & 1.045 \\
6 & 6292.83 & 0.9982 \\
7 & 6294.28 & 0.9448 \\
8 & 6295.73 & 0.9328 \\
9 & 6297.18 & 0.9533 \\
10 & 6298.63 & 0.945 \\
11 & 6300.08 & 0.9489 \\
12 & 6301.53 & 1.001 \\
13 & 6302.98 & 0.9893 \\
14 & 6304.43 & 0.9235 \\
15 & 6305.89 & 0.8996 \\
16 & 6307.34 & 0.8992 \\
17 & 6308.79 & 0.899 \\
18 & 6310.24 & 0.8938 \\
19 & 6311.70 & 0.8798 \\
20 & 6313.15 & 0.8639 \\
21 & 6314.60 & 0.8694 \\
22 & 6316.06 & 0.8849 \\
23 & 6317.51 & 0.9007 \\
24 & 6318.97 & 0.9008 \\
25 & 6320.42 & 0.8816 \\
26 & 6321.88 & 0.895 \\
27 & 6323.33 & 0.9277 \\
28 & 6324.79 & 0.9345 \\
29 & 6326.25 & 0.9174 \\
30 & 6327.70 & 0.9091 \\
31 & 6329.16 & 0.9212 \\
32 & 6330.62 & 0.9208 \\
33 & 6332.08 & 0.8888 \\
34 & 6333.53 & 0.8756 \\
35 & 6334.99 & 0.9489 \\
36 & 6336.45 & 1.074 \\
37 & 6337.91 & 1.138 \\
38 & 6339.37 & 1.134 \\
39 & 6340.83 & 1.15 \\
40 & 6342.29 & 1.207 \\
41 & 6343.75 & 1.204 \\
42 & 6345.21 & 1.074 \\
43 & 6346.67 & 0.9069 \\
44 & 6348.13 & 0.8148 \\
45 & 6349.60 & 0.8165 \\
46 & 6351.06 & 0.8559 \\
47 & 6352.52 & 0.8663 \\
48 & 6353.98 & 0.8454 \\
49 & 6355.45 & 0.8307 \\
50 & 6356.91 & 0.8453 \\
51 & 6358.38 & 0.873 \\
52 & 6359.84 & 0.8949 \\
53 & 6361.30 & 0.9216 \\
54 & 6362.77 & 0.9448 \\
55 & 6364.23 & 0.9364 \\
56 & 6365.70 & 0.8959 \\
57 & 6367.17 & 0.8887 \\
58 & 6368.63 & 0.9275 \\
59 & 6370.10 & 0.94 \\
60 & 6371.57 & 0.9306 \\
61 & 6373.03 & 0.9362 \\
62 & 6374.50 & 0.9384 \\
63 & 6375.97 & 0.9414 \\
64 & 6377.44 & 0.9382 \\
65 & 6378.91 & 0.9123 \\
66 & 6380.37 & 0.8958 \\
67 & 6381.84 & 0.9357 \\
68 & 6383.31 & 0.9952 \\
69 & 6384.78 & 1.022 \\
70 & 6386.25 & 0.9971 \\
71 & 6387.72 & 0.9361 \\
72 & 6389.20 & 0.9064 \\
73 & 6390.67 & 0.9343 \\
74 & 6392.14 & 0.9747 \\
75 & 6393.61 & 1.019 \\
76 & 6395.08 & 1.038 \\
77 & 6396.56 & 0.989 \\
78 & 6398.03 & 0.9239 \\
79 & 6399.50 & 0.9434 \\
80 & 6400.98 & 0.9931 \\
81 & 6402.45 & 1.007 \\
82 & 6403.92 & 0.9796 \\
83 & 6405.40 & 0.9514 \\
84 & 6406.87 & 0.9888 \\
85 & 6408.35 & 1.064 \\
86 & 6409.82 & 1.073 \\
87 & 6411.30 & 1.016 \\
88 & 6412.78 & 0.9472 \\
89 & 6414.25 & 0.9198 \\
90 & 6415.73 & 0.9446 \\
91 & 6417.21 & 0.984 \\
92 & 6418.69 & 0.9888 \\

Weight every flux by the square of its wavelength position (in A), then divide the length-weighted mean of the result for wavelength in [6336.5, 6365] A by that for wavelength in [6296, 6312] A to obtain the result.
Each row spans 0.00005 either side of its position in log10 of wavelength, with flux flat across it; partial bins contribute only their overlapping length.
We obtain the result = 1.05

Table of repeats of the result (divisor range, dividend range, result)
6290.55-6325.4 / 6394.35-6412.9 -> 1.11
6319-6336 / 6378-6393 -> 1.06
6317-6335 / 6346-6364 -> 0.97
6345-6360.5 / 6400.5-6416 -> 1.16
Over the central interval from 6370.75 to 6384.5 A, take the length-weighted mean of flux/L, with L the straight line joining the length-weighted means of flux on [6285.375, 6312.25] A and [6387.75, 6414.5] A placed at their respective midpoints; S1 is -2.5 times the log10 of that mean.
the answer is 0.05 mag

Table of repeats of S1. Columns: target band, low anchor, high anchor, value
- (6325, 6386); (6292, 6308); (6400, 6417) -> 0.025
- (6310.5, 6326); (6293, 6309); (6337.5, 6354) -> 0.085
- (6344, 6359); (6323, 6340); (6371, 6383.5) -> 0.082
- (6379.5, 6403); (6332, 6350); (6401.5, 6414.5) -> 0.039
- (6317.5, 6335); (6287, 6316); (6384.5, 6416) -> 0.060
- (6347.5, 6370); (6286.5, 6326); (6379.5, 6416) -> 0.098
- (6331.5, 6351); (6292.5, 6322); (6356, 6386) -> -0.102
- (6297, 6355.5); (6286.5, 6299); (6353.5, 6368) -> 0.009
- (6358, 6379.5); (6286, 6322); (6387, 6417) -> 0.052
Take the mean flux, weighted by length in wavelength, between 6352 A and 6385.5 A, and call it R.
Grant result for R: 0.916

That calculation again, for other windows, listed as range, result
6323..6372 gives 0.946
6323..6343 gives 0.997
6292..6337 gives 0.923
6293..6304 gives 0.961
